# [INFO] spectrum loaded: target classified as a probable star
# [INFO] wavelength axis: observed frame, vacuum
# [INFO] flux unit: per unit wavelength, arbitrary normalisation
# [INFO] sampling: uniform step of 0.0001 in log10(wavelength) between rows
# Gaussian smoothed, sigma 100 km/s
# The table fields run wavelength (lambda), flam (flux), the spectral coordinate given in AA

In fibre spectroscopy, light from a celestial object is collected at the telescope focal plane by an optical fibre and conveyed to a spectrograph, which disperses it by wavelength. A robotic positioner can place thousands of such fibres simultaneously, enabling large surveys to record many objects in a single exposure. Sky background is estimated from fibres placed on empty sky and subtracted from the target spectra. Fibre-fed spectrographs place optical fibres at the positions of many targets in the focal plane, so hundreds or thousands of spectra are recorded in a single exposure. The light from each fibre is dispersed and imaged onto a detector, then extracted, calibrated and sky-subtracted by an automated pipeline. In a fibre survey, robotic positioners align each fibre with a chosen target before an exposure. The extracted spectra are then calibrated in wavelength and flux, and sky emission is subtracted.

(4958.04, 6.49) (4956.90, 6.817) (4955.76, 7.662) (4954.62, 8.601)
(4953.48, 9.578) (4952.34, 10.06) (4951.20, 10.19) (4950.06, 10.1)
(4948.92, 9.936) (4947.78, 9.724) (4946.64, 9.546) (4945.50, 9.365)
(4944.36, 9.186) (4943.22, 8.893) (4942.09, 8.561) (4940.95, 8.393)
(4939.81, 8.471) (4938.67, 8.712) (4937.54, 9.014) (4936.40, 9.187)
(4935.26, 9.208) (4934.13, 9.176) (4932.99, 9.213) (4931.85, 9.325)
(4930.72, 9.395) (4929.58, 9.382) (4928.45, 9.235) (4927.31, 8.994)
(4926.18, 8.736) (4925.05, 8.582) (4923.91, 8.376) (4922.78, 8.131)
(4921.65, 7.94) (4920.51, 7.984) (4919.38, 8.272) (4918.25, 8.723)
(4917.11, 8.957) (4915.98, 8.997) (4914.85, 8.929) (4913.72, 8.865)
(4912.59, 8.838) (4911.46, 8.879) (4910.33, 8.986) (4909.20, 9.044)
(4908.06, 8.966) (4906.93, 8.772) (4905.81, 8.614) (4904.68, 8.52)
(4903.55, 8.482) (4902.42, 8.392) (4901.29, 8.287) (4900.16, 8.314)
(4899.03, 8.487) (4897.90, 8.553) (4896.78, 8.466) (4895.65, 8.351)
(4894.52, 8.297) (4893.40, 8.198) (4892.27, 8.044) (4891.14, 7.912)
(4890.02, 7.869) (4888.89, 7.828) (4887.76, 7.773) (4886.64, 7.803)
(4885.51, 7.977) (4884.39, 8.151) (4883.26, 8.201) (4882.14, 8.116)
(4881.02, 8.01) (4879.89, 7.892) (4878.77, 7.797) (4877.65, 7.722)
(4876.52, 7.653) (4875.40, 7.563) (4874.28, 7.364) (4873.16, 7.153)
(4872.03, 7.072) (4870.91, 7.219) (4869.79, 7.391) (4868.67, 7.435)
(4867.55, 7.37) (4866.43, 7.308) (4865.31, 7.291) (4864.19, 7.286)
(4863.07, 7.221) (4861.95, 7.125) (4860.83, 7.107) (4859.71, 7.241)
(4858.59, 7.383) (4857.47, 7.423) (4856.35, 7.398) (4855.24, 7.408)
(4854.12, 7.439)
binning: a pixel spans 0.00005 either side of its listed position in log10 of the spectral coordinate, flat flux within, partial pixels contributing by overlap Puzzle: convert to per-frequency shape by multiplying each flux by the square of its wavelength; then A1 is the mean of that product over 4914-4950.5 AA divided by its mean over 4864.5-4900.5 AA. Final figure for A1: 1.2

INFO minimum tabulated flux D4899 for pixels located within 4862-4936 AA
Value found 7.072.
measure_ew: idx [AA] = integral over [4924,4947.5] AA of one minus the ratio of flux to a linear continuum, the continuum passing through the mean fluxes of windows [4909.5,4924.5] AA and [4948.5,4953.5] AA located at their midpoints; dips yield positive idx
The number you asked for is 0.9 AA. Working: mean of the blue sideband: 8.61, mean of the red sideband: 10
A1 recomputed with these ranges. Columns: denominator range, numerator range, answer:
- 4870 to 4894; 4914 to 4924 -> 1.11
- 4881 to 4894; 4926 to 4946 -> 1.15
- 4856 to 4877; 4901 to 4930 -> 1.21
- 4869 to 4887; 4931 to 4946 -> 1.20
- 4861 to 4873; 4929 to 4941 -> 1.28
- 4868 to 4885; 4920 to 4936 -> 1.18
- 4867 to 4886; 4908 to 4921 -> 1.17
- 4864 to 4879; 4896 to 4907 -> 1.16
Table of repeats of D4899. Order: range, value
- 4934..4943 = 8.393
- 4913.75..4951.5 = 7.94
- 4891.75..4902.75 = 8.044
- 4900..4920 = 8.272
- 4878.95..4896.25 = 7.773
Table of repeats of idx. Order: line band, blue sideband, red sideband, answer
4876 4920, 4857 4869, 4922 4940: -1.2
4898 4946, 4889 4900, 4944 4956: 0.4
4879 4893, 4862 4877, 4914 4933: -0.4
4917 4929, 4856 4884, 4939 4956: 0.2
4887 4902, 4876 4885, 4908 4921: 0.2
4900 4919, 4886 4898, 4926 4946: -0.6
